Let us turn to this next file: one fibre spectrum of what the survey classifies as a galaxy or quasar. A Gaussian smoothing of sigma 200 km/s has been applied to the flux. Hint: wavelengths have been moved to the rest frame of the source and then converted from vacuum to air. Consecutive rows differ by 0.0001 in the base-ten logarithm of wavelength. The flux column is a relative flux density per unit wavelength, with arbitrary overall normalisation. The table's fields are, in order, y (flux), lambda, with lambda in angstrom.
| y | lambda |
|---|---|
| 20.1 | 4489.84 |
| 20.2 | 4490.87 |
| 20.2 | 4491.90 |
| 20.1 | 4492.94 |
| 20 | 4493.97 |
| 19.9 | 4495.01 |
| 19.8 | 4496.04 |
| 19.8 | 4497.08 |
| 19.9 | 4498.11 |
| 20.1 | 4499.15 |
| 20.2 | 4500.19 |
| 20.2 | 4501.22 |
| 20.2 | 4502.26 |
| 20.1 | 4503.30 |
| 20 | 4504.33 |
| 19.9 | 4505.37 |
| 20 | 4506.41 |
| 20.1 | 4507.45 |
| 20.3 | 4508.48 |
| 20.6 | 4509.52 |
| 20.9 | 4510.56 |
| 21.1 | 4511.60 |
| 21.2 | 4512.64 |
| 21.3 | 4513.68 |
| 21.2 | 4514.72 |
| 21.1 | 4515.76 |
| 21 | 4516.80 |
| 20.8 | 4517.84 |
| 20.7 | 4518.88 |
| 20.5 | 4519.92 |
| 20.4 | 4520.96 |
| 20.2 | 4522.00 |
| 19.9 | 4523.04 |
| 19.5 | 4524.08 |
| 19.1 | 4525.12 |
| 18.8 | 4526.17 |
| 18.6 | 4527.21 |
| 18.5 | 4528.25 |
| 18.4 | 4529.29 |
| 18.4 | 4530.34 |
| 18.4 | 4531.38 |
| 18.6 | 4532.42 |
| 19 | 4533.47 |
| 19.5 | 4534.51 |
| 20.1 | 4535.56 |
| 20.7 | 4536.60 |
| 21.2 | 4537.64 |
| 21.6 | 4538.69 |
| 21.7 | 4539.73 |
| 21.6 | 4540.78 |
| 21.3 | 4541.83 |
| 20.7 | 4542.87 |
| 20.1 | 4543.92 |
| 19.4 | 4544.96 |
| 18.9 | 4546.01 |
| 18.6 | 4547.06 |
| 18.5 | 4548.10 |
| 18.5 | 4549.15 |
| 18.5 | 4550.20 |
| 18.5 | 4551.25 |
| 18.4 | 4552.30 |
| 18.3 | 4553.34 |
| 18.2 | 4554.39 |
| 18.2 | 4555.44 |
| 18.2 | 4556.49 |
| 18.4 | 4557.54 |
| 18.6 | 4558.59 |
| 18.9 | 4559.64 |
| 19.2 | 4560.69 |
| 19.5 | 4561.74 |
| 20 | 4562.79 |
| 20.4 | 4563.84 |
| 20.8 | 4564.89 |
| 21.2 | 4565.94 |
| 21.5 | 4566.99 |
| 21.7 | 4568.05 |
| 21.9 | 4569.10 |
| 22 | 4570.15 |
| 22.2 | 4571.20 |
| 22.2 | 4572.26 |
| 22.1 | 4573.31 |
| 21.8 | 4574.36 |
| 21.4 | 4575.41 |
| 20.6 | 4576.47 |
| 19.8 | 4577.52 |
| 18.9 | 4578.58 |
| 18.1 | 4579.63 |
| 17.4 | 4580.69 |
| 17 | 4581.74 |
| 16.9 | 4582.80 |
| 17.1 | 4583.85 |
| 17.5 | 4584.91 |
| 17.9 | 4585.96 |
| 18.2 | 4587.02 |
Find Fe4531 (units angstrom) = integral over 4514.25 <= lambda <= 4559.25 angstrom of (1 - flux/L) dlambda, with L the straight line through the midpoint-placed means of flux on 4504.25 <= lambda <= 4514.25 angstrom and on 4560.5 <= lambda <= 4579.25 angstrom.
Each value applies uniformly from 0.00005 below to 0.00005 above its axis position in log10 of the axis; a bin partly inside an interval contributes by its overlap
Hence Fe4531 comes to 2.6 angstrom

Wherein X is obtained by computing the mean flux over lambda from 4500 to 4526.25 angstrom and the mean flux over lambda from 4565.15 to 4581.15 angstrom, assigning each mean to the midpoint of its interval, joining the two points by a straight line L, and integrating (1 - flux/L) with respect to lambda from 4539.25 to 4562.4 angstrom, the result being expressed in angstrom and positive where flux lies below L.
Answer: 1.67 angstrom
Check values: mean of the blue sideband 20.4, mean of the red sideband 20.9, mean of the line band 19.2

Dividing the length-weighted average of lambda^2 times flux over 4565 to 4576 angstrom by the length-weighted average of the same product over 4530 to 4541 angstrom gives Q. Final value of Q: 1.1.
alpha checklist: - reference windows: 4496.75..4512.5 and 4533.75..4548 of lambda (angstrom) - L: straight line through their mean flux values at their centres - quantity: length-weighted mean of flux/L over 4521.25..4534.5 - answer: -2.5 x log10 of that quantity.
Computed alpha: 0.07 mag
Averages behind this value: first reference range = 20.3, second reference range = 20.3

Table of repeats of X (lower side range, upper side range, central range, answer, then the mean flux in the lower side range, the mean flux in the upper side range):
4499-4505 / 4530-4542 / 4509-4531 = 0.1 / 20.1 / 20.2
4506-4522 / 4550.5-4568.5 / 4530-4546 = -0.1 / 20.7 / 19.4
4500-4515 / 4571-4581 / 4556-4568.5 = 0.4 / 20.5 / 20.4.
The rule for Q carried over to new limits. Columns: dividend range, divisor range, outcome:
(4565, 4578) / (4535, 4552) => 1.09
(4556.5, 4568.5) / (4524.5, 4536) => 1.07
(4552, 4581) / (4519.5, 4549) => 1.03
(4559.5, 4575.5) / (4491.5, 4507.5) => 1.09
